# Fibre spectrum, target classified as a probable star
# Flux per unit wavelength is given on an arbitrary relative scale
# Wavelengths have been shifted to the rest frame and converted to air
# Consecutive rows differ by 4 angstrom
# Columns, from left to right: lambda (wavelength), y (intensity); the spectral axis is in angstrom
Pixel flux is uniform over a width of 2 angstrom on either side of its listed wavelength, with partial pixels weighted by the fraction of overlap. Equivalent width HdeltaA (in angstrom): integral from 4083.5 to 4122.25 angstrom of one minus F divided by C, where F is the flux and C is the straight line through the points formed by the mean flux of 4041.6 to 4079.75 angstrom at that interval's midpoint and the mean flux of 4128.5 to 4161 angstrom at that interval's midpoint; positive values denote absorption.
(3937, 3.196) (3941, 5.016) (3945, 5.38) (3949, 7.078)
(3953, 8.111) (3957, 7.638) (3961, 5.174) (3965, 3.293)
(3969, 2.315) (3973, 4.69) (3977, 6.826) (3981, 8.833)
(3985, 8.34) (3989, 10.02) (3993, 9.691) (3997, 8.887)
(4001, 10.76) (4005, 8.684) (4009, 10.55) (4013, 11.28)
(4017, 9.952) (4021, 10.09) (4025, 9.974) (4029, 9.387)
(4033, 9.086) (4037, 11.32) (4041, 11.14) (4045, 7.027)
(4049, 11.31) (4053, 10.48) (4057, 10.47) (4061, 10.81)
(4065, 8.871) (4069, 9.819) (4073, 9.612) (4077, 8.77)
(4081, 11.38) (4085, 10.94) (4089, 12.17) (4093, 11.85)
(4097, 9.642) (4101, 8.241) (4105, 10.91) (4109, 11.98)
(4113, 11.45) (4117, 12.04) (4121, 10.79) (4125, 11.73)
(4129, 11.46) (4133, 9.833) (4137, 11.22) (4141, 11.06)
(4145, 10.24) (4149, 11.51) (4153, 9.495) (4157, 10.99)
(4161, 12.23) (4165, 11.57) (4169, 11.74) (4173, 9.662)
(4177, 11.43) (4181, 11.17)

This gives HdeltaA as -2.7 angstrom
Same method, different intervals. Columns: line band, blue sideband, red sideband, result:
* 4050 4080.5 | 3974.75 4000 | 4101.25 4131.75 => 0.9 angstrom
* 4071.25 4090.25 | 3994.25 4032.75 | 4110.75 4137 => 0.3 angstrom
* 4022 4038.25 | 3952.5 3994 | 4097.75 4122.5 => -2.8 angstrom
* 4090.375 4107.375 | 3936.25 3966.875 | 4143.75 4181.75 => -1.6 angstrom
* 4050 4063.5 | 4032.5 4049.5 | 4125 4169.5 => -0.6 angstrom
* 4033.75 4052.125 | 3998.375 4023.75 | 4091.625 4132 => 0.5 angstrom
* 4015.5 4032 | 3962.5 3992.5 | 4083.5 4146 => -3.7 angstrom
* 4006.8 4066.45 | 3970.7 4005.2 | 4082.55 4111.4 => -3.9 angstrom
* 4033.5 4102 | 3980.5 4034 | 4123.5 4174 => 0.2 angstrom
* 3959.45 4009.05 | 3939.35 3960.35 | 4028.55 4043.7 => 4.3 angstrom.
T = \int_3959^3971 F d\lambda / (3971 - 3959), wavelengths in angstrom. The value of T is 3.59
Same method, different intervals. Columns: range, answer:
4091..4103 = 9.91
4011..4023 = 10.4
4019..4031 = 9.82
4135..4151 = 11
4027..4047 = 9.59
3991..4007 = 9.51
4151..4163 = 10.9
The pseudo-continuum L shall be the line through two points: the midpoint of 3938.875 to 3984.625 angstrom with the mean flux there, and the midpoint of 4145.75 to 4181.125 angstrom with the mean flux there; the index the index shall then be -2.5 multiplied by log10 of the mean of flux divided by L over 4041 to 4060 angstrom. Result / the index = -0.22 mag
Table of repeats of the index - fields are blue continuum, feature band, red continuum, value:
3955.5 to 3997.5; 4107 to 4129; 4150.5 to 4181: -0.16 mag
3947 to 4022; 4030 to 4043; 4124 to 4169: -0.16 mag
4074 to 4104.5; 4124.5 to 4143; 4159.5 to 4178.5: -0.01 mag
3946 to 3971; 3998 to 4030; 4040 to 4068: -0.23 mag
